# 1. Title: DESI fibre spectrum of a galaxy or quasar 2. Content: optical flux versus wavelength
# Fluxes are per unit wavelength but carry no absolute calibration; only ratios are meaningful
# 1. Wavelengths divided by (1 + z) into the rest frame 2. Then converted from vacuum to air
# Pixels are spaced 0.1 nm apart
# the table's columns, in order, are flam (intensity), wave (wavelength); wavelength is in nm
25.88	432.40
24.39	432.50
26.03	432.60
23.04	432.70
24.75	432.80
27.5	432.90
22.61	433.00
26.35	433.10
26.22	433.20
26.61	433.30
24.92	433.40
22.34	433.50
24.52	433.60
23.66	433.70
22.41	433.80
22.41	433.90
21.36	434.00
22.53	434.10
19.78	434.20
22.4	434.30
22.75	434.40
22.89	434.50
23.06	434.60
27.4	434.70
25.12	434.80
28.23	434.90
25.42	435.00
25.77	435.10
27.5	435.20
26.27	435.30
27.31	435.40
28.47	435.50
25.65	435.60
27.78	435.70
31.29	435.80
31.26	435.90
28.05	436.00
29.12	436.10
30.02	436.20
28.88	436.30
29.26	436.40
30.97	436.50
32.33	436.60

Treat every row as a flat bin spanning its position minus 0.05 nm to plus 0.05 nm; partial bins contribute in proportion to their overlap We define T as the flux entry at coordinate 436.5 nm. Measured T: 30.97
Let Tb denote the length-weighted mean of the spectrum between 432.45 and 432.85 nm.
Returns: 24.6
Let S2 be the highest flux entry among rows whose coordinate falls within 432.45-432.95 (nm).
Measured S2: 27.5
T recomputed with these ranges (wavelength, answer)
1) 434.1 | 22.53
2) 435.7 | 27.78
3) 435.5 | 28.47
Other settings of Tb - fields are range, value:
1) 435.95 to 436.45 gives 29.1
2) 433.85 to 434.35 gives 21.7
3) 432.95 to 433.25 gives 25.1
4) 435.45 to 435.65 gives 27.1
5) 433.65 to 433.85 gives 23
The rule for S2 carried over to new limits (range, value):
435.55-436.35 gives 31.29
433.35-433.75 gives 24.92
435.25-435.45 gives 27.31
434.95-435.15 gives 25.77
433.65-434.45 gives 23.66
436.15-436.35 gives 30.02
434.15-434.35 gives 22.4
